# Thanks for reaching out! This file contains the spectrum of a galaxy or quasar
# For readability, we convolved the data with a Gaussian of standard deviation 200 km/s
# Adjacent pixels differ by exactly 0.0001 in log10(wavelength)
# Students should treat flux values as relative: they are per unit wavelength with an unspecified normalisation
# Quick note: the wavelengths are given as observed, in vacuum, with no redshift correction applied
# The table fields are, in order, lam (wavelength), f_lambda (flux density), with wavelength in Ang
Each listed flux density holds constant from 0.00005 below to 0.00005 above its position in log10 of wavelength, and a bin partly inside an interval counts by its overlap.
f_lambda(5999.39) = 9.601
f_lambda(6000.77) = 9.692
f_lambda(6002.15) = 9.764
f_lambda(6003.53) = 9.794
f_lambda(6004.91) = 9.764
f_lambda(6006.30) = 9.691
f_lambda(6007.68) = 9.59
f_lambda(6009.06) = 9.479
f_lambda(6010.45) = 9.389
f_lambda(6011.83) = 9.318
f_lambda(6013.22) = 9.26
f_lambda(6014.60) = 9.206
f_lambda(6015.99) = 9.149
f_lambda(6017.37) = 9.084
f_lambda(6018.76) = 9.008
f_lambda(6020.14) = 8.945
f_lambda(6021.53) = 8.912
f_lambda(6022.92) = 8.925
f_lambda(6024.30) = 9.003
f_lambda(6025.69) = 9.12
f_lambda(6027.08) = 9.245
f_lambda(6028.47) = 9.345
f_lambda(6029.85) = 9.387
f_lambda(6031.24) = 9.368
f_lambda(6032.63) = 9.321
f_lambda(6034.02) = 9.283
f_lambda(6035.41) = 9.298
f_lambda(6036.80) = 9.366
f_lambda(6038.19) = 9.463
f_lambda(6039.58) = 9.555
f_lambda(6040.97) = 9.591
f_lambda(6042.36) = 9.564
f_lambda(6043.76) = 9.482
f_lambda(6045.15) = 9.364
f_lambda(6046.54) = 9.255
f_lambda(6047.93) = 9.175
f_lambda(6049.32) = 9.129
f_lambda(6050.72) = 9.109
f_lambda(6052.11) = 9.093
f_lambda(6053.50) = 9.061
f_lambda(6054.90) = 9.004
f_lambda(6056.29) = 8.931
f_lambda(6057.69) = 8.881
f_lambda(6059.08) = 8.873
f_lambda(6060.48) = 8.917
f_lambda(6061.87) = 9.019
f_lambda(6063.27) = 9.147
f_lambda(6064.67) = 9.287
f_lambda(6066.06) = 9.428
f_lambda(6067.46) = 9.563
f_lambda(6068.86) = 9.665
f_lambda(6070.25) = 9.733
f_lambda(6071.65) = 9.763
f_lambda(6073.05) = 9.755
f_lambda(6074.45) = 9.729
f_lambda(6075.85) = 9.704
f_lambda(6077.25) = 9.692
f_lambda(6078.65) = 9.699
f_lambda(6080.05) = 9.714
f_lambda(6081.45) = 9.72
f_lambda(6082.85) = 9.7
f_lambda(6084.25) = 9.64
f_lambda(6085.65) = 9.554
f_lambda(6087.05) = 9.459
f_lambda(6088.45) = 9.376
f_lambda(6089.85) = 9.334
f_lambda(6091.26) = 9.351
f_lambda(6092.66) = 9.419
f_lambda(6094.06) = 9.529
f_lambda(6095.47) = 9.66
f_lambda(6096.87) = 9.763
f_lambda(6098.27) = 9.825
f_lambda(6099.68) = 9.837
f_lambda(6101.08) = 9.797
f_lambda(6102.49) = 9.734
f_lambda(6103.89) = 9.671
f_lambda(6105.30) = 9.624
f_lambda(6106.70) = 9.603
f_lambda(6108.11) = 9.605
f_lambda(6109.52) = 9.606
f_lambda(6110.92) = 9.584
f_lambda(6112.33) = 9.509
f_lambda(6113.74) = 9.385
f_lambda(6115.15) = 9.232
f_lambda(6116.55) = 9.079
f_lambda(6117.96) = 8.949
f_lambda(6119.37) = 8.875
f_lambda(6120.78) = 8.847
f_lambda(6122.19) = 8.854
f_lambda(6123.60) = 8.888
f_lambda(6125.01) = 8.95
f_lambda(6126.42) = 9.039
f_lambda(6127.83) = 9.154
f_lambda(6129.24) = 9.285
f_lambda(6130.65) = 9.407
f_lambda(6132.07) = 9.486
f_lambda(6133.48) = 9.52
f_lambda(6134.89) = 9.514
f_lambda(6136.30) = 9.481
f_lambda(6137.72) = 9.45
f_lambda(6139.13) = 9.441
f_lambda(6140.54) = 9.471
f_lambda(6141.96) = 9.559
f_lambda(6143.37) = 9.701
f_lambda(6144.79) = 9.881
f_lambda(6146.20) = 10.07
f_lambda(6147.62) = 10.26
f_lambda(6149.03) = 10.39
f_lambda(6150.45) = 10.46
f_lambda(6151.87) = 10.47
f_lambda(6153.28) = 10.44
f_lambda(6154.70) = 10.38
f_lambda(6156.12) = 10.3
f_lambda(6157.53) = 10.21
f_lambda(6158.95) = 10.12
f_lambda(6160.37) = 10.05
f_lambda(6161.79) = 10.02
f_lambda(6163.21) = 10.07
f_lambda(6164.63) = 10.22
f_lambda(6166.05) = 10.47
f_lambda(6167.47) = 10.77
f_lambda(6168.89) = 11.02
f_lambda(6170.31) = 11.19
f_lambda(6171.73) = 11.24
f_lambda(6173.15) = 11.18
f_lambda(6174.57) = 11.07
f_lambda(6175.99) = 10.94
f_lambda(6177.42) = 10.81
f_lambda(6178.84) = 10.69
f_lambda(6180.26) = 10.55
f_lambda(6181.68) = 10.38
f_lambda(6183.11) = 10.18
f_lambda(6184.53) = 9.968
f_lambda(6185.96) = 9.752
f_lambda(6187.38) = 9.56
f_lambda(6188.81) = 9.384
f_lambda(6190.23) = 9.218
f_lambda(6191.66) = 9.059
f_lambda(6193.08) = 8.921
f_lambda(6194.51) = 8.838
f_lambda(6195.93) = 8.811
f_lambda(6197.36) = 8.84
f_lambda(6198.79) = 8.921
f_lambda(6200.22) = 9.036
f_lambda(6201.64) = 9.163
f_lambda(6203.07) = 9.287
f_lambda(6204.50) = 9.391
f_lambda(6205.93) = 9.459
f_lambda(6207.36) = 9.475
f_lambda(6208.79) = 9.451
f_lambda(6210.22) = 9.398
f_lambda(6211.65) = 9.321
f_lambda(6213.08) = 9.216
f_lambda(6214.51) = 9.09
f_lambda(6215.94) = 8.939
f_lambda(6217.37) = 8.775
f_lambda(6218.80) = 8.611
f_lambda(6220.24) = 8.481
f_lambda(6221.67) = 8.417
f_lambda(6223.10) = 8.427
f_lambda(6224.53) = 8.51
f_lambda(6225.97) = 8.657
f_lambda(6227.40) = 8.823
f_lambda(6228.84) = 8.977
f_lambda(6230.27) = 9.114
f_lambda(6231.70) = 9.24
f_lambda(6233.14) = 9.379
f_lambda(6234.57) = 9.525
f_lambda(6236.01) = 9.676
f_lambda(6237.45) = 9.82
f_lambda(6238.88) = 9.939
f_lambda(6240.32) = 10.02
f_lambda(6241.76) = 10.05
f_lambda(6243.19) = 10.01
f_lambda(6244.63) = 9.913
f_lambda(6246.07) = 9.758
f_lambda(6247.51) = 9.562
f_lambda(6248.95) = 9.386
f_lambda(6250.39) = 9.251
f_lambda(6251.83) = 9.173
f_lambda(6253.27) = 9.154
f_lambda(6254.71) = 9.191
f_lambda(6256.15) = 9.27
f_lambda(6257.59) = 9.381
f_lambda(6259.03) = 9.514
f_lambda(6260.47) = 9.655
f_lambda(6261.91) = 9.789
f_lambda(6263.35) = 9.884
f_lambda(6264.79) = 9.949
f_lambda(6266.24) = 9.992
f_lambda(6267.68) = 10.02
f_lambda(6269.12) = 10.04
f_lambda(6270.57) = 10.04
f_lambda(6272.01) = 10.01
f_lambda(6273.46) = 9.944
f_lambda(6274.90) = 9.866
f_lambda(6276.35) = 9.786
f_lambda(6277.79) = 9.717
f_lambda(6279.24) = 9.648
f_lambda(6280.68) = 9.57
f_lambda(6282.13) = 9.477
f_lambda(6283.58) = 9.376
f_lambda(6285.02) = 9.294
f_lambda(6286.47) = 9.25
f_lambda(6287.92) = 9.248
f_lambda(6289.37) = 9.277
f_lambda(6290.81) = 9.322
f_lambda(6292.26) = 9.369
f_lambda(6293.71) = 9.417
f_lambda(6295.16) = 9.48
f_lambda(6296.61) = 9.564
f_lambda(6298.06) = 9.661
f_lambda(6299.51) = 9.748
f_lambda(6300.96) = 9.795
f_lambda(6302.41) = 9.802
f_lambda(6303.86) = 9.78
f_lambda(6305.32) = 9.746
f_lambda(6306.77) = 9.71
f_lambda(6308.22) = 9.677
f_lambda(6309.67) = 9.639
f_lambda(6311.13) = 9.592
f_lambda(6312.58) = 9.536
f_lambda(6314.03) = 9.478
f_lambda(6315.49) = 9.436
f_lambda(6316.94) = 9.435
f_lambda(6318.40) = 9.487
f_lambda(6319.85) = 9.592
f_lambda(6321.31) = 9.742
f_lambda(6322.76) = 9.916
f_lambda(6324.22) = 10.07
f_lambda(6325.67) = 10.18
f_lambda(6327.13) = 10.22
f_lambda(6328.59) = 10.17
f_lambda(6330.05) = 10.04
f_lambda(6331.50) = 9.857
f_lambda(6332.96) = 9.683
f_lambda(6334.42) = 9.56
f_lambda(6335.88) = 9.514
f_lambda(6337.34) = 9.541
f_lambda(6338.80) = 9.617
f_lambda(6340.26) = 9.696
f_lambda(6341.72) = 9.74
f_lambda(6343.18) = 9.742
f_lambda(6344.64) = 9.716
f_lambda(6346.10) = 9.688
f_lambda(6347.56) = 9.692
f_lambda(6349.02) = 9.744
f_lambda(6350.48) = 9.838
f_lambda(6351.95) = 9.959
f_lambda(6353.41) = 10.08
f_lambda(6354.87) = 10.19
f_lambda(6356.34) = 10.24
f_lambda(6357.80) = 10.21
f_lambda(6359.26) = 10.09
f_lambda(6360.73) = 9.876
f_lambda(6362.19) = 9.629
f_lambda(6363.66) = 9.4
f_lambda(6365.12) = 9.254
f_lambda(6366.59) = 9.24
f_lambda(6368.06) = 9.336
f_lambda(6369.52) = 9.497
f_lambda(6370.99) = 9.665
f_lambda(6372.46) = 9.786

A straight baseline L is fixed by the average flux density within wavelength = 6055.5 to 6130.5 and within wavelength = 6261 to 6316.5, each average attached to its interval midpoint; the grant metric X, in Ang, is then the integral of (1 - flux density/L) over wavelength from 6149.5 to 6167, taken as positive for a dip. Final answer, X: -1.4 Ang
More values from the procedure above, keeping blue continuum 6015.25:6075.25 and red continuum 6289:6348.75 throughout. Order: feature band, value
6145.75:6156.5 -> -1.1 Ang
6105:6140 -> 0.3 Ang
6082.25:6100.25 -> -0.5 Ang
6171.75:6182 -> -1.5 Ang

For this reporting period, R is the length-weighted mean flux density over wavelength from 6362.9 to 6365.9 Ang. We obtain 9.32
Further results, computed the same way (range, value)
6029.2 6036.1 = 9.33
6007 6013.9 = 9.4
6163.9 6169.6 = 10.6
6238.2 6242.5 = 10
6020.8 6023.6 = 8.9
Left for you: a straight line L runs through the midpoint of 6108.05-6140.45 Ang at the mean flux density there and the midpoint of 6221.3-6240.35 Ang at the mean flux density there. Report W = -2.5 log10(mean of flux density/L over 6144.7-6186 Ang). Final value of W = -0.14 mag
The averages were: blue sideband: 9.27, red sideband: 9.17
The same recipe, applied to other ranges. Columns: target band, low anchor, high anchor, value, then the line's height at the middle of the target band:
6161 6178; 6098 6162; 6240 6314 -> -0.119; 9.63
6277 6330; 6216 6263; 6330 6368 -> -0.008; 9.56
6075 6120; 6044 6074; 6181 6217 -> -0.031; 9.27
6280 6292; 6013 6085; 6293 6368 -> 0.036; 9.67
